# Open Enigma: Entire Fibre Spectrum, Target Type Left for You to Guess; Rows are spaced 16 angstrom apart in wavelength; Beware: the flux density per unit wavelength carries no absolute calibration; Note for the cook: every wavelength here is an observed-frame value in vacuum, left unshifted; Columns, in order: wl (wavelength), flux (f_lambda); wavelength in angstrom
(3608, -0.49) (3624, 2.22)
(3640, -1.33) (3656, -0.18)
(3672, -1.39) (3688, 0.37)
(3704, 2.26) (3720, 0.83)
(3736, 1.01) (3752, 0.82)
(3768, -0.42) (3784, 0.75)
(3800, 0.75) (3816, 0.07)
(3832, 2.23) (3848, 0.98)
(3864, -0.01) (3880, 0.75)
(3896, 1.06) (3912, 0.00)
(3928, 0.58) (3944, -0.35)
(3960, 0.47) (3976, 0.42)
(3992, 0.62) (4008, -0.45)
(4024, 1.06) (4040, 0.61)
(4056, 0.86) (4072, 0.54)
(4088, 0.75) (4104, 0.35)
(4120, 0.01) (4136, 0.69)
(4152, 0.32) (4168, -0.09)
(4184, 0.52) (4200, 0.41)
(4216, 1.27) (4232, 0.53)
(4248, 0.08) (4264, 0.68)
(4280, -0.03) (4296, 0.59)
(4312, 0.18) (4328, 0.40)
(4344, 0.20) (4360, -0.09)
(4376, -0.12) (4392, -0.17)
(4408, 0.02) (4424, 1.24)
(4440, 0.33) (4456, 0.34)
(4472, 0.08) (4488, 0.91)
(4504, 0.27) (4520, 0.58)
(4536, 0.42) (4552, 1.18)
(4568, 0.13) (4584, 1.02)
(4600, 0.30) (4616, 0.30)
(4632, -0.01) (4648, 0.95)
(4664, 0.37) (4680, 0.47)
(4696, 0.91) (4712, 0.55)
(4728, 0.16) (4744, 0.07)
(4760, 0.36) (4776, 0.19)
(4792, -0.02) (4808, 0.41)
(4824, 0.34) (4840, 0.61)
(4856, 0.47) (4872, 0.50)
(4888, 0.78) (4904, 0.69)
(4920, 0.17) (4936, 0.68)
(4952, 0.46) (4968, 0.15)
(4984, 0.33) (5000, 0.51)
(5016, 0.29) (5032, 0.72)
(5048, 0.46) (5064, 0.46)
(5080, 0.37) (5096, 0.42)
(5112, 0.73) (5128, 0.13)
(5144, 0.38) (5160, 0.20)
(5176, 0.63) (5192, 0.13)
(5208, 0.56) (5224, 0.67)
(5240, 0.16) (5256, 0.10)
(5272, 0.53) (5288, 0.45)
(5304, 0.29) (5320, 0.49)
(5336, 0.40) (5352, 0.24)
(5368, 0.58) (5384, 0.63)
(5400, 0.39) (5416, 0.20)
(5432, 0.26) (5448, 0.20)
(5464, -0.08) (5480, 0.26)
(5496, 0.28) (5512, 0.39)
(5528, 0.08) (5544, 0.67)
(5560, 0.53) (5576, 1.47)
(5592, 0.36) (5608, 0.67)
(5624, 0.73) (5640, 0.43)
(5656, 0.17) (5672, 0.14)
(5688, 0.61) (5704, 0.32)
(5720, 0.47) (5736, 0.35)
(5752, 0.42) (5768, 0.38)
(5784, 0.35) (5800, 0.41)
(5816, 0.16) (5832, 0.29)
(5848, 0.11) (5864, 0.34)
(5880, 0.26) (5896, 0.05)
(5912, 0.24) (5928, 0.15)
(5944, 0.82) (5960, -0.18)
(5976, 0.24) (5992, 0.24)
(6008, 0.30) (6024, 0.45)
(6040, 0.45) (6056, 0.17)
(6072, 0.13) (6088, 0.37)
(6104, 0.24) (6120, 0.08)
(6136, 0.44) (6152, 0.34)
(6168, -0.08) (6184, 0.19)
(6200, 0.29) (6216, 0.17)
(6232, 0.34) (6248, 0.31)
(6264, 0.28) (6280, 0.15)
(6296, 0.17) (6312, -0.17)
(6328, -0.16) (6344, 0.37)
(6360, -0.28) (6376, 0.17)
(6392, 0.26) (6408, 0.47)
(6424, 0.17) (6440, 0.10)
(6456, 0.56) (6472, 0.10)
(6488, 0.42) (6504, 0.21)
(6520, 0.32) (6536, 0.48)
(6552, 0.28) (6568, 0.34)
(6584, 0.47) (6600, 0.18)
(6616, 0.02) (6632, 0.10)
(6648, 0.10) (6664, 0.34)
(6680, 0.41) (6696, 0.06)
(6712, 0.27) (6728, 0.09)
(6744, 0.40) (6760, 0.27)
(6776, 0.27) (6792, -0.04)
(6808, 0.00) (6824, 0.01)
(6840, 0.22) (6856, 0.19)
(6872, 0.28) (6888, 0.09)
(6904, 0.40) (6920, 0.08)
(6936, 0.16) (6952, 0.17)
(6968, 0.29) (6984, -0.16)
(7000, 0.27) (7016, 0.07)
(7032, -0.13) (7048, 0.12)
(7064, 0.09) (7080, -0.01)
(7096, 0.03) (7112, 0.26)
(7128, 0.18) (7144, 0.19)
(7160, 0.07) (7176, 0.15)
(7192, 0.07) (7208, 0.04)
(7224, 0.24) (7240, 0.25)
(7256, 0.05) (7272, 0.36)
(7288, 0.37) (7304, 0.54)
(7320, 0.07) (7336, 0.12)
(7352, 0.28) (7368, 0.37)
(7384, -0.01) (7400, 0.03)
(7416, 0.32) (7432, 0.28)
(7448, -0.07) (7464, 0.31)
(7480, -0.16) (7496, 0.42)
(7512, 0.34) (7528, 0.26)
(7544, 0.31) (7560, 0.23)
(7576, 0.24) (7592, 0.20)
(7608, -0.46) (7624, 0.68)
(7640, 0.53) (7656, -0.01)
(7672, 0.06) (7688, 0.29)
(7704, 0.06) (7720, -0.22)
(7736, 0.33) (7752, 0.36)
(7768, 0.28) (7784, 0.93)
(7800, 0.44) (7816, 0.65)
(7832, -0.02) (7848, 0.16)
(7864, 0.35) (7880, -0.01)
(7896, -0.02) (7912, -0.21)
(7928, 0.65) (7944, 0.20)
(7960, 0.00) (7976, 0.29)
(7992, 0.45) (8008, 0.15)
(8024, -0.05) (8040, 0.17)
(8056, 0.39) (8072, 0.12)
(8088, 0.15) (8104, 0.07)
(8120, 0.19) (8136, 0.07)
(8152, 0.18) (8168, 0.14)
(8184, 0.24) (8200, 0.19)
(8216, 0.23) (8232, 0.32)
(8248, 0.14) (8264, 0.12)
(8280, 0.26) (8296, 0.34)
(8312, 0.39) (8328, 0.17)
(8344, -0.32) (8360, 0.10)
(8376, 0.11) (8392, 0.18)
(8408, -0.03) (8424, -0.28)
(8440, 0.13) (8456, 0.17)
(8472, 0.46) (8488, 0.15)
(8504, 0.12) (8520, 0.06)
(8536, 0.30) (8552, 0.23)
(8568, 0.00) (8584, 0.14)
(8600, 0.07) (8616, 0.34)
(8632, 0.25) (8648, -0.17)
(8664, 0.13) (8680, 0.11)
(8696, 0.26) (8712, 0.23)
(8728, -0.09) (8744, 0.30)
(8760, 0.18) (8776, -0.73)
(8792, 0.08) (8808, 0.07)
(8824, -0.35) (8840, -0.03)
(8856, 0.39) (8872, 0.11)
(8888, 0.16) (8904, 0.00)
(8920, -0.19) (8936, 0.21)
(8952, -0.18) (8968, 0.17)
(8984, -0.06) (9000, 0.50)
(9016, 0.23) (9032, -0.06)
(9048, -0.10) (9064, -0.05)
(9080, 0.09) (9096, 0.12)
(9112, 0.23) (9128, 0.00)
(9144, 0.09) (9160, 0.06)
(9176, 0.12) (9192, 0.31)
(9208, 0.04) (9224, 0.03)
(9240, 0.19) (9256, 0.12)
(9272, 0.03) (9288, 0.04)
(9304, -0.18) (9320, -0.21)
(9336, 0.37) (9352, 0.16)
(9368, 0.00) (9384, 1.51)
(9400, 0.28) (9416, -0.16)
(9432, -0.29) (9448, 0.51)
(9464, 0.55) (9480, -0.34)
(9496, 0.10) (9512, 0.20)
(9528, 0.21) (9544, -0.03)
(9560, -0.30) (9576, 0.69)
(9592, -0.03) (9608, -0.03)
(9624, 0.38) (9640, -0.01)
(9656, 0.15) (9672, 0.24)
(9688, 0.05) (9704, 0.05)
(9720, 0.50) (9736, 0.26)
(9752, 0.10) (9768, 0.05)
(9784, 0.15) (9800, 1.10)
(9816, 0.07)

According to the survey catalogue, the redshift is 0.19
